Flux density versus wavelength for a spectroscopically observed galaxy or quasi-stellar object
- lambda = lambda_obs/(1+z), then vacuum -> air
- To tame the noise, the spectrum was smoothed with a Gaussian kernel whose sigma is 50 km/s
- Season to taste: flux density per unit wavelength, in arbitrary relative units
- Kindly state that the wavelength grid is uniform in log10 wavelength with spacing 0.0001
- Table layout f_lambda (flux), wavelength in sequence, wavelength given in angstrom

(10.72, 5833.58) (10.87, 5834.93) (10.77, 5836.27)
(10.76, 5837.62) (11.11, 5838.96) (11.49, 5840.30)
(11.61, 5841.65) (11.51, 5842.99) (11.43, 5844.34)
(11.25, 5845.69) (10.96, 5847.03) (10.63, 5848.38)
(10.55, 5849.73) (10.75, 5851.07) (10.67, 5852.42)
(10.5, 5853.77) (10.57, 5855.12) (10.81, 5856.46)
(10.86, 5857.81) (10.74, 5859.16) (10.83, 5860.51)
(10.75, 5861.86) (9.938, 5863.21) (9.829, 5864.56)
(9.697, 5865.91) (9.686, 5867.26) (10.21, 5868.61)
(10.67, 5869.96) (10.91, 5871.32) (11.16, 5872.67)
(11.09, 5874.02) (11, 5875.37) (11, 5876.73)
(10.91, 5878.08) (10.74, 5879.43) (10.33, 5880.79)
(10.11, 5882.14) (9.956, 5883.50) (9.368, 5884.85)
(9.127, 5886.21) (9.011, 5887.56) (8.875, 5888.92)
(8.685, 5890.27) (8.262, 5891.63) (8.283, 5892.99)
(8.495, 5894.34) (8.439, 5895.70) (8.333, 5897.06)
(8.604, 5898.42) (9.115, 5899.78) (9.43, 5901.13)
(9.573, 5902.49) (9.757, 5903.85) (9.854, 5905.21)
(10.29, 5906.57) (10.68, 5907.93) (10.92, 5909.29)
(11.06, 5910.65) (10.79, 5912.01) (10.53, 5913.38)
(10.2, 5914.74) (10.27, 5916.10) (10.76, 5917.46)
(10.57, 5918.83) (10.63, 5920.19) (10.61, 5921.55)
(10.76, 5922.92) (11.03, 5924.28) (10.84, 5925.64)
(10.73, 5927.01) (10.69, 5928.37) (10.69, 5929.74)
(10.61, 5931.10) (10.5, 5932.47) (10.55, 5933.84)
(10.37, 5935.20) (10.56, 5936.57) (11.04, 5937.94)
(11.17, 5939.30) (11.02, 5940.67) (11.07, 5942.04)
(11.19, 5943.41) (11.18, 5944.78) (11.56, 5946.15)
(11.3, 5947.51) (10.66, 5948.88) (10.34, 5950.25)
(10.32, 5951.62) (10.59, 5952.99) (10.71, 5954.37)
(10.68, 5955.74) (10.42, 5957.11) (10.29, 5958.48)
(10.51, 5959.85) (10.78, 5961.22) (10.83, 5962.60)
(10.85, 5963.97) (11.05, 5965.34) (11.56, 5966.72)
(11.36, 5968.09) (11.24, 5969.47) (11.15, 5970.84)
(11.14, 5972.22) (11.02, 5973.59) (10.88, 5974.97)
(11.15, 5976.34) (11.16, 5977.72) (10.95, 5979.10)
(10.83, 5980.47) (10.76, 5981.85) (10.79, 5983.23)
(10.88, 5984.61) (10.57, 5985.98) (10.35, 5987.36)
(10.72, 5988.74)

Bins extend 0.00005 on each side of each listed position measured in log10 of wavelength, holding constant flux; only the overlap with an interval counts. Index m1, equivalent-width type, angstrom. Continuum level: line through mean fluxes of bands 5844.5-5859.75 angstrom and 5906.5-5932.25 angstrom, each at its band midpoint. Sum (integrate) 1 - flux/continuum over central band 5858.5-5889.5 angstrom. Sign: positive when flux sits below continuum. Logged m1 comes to 1.39 angstrom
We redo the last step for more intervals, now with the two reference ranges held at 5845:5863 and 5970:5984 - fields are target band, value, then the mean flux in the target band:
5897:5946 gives 1.8 angstrom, 10.5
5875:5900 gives 3.3 angstrom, 9.38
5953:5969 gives 0.2 angstrom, 10.8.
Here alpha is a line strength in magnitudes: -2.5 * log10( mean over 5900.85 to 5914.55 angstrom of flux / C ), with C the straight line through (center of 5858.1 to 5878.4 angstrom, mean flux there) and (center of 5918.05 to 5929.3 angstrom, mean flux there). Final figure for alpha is 0.04 mag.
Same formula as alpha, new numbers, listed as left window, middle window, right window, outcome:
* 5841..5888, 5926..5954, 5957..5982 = 0.00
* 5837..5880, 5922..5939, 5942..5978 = 0.02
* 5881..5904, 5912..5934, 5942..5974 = -0.08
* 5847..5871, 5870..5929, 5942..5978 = 0.06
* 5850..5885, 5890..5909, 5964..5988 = 0.16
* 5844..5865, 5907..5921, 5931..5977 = 0.02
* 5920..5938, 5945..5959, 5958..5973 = 0.02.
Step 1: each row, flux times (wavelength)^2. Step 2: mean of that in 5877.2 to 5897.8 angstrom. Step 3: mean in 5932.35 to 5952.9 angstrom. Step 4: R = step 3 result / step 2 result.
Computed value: 1.19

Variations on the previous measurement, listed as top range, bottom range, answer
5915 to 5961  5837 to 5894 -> 1.06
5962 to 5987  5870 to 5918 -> 1.14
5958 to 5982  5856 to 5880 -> 1.07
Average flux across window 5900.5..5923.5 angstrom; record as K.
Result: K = 10.4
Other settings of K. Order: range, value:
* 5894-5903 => 8.85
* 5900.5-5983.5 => 10.7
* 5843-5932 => 10.2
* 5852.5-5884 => 10.5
